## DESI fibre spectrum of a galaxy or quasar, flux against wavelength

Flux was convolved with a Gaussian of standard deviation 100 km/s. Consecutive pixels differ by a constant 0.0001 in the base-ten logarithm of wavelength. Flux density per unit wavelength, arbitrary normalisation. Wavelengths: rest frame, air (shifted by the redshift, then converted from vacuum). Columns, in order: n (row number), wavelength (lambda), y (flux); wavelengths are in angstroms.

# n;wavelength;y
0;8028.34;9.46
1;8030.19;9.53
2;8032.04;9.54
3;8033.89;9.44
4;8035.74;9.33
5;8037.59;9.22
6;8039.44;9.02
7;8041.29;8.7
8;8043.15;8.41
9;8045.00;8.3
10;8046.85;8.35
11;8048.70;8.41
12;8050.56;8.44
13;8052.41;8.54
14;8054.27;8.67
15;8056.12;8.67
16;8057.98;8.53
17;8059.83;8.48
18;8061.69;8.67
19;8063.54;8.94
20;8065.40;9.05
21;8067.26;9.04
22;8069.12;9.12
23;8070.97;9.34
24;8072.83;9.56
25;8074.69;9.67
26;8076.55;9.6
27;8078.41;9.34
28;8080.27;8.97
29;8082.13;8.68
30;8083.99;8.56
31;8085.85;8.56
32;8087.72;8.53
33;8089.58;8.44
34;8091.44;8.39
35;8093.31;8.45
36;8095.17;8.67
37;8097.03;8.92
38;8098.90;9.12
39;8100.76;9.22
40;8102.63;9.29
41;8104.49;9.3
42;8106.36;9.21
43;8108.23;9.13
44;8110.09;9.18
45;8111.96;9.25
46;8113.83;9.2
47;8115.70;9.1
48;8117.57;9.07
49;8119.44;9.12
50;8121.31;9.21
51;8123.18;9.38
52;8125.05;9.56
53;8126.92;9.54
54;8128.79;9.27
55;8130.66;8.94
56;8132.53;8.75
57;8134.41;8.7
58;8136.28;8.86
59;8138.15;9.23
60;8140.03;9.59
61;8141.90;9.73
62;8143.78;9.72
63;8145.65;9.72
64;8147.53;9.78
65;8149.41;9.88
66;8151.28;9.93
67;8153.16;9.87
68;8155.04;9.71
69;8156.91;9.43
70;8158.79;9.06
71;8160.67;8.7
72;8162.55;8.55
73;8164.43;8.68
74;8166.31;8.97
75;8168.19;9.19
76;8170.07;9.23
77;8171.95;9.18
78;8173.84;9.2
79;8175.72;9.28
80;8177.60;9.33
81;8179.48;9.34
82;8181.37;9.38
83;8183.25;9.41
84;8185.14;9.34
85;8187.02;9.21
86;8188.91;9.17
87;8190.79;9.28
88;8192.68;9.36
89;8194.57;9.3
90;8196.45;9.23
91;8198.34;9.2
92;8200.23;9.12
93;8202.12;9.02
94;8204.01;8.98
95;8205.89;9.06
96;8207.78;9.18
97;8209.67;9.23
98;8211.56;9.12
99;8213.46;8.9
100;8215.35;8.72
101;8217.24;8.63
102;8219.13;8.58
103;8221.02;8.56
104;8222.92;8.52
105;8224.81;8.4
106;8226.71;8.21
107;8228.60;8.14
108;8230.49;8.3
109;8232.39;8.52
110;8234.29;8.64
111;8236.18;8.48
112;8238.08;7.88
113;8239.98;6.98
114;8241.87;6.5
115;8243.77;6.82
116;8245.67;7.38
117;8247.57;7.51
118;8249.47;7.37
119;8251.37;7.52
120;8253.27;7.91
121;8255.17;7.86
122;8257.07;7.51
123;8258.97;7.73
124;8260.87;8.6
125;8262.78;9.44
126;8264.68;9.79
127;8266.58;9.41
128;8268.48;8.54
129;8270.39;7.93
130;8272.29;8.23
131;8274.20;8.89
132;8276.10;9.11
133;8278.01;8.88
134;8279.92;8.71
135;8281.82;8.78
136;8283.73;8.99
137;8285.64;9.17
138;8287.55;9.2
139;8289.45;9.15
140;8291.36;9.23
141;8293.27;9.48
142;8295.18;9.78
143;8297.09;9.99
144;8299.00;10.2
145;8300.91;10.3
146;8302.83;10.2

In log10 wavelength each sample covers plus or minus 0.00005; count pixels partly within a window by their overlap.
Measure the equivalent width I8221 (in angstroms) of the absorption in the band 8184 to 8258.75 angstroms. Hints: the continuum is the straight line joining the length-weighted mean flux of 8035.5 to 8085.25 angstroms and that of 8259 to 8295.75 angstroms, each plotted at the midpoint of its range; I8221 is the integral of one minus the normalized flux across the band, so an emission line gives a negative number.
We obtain 4.2 angstroms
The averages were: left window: 8.87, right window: 8.98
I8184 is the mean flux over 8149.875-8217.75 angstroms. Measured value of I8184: 9.19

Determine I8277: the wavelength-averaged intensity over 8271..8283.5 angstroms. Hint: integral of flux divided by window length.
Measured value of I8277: 8.76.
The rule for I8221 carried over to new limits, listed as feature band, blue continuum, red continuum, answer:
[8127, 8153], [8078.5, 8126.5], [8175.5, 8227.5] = -1.2 angstroms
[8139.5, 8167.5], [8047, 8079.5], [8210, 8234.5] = -2.2 angstroms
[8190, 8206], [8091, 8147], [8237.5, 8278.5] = -1.2 angstroms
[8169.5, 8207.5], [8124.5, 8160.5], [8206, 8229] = -1.0 angstroms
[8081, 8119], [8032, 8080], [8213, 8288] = -0.6 angstroms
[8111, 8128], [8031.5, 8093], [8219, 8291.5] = -1.1 angstroms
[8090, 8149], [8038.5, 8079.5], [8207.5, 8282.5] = -3.4 angstroms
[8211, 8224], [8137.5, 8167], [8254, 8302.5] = 0.7 angstroms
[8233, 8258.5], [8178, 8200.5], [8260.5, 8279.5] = 4.0 angstroms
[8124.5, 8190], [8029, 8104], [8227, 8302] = -4.2 angstroms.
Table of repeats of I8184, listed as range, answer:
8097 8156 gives 9.33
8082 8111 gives 8.86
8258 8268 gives 8.97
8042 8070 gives 8.64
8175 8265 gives 8.57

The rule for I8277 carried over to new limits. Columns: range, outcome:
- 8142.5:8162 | 9.56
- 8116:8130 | 9.29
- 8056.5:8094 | 8.89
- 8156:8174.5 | 9.01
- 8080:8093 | 8.56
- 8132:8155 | 9.5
